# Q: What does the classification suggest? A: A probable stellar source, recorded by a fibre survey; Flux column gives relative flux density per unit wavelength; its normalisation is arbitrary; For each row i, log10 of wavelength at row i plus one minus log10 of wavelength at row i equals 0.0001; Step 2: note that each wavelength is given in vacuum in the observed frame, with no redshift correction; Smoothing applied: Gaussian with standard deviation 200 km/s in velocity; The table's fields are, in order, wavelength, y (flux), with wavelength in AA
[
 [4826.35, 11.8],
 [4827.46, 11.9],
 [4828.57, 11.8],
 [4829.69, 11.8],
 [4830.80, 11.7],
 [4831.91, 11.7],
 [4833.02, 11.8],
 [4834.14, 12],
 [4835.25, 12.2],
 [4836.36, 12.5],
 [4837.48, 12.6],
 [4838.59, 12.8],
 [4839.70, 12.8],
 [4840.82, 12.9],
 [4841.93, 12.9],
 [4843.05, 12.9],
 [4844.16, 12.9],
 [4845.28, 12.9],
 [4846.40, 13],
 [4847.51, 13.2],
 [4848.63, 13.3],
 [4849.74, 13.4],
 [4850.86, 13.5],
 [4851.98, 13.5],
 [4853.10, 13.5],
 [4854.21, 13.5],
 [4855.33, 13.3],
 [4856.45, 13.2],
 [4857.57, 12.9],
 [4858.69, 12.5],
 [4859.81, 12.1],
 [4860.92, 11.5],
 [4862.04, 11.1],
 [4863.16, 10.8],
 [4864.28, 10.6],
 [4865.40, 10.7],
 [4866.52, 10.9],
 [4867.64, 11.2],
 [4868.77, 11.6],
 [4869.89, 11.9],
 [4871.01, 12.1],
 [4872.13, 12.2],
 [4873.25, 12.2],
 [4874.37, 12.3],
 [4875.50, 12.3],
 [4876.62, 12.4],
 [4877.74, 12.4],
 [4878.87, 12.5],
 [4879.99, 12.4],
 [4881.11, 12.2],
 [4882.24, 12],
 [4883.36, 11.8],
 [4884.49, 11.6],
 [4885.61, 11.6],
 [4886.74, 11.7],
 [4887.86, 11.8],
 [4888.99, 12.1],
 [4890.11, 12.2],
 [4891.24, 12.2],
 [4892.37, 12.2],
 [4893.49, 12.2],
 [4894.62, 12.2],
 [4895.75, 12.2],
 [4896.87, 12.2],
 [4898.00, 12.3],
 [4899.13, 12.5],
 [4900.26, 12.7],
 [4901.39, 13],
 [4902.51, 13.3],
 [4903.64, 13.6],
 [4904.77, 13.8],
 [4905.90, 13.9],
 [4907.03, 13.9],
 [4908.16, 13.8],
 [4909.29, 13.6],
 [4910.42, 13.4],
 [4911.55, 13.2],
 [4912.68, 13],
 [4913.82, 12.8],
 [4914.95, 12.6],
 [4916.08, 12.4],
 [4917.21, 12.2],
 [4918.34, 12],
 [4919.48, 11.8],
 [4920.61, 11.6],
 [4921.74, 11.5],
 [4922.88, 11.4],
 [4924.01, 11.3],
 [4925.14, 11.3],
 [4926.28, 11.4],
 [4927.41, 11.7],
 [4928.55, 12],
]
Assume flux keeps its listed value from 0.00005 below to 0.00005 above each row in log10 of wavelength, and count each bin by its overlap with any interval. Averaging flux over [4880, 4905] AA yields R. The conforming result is 12.3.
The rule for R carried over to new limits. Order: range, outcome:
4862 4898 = 11.9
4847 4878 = 12.3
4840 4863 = 12.9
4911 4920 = 12.5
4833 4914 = 12.5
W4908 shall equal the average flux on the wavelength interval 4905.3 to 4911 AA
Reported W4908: 13.7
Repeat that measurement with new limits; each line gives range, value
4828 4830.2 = 11.8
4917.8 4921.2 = 11.8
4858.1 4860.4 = 12.3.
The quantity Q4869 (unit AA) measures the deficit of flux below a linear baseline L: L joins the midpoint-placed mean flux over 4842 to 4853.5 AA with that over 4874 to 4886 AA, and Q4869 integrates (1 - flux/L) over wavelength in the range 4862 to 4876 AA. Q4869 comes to 1.1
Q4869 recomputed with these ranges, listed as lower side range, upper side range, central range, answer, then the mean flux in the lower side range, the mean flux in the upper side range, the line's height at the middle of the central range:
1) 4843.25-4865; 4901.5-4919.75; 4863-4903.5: 2.7 AA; 12.7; 13.1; 12.9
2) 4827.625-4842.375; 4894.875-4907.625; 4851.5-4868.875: 0.7 AA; 12.3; 13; 12.5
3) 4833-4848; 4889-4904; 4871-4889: 0.7 AA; 12.7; 12.5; 12.6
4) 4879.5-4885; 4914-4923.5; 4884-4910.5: -1.5 AA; 12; 12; 12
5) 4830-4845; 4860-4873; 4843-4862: -1.7 AA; 12.4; 11.4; 11.9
